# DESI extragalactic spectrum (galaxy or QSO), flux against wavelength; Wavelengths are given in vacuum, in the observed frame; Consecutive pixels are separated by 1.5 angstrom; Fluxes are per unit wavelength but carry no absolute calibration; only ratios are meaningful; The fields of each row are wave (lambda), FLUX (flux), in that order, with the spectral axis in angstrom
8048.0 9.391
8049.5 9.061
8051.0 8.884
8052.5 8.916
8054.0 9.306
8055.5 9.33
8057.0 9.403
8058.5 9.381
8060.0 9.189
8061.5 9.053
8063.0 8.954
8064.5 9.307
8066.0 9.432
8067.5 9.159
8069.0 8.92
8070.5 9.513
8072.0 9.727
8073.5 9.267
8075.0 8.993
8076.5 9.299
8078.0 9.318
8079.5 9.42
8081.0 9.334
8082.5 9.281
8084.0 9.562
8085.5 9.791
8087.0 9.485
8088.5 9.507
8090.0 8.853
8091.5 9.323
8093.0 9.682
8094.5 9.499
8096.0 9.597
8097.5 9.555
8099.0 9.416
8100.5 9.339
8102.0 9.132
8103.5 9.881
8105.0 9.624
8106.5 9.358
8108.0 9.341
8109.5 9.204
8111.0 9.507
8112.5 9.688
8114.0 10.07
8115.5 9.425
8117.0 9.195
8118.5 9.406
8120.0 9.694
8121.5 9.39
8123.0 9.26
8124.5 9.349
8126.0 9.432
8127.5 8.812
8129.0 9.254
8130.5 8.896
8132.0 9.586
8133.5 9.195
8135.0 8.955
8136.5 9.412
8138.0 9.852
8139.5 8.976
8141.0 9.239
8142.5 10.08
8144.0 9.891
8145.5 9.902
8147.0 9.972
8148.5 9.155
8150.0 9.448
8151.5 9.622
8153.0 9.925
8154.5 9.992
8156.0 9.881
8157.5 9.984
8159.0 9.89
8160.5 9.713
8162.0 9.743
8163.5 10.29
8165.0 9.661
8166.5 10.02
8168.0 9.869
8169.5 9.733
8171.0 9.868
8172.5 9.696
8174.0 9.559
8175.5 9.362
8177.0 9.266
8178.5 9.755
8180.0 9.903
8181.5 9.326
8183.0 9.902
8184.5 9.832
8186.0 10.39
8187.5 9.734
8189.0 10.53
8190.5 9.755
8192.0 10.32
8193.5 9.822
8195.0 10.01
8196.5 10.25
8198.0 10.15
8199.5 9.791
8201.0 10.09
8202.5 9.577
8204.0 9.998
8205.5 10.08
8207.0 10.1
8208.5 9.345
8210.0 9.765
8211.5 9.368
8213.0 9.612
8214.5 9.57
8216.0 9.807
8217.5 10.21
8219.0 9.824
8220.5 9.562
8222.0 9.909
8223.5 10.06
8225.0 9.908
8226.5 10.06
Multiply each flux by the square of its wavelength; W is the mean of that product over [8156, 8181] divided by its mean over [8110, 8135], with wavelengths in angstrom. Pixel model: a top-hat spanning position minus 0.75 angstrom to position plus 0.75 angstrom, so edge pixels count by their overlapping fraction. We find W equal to 1.05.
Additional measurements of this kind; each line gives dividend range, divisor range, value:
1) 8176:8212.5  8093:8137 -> 1.07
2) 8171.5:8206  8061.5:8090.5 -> 1.09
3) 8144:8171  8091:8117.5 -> 1.05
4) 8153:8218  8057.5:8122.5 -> 1.07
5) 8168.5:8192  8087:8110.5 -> 1.06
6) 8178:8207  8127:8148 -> 1.07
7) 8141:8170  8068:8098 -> 1.06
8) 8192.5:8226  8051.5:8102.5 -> 1.09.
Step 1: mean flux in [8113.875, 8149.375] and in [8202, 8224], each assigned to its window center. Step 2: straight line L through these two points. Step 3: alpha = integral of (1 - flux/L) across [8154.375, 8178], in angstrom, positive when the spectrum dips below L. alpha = -0.5 angstrom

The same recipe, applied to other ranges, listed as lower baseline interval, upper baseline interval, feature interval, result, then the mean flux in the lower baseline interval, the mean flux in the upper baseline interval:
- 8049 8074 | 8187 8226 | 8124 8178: 0.22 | 9.22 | 9.89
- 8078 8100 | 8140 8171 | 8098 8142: 1.04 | 9.44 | 9.8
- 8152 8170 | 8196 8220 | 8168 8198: 0.05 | 9.89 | 9.84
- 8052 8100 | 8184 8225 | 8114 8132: 0.41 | 9.34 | 9.91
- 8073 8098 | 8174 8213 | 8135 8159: -0.05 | 9.4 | 9.85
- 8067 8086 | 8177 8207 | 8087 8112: 0.10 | 9.35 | 9.94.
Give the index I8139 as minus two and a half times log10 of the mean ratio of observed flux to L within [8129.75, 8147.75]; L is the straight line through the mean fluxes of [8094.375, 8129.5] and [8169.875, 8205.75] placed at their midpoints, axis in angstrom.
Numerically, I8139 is 0.01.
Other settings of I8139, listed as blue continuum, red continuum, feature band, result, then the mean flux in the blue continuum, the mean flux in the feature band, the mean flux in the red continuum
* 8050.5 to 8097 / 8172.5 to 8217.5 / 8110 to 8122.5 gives -0.004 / 9.32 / 9.53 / 9.83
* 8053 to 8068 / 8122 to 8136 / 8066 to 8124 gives -0.023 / 9.25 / 9.42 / 9.2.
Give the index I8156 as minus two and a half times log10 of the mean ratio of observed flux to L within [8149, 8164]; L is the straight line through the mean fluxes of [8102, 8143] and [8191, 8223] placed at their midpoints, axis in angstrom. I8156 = -0.03 mag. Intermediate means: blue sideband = 9.4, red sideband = 9.87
